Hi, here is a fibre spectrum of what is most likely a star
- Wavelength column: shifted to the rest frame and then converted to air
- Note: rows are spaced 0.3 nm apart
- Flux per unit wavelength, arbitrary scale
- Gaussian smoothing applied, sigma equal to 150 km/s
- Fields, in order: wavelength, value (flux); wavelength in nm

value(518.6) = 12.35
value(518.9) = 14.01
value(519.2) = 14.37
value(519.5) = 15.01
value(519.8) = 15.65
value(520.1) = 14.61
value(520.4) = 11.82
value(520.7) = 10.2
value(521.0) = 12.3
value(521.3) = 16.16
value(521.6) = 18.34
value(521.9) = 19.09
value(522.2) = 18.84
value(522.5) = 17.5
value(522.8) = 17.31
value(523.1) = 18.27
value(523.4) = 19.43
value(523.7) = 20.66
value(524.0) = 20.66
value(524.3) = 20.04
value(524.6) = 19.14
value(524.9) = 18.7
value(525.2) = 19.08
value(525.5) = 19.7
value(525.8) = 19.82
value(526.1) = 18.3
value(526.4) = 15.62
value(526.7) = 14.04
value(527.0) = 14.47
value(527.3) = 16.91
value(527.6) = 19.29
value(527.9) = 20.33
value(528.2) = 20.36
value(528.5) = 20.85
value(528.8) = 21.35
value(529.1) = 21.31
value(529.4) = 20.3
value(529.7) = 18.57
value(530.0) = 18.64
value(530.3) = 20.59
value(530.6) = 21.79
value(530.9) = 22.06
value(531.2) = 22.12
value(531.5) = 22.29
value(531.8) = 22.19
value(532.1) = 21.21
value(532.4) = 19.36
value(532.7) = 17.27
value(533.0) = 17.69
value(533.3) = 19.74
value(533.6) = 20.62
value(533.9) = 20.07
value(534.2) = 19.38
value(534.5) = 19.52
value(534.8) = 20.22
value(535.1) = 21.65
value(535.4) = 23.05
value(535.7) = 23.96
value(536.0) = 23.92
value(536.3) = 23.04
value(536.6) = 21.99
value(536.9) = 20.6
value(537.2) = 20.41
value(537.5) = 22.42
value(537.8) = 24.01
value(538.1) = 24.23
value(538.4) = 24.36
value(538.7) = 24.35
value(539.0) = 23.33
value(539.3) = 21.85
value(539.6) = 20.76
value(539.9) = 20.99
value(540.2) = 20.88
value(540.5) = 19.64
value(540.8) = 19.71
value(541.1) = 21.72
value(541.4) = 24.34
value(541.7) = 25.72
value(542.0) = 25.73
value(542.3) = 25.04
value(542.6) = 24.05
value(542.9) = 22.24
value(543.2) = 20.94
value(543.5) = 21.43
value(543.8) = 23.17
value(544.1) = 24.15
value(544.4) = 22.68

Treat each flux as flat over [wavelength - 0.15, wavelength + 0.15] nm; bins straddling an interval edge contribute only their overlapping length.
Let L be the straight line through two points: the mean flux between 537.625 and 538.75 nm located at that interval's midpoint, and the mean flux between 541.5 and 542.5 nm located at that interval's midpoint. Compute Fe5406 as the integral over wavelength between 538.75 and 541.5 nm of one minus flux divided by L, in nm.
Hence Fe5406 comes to 0.362 nm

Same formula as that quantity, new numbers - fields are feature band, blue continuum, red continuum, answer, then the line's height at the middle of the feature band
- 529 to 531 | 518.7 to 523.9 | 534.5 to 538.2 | -0.072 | 19.7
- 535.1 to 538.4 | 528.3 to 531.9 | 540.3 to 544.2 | -0.115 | 22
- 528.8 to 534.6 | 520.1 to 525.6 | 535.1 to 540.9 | 0.001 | 20.3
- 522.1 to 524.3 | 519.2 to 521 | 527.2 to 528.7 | -0.430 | 15.9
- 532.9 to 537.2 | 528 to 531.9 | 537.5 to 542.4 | 0.160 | 21.9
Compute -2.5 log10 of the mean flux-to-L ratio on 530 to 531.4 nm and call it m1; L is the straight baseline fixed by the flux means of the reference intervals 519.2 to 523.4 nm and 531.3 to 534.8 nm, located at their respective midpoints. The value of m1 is -0.12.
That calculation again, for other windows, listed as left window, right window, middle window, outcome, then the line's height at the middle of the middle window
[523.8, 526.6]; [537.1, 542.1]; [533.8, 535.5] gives 0.039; 21.3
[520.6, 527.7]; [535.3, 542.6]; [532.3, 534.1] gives 0.092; 20.8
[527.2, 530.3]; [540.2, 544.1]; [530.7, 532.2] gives -0.078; 20.5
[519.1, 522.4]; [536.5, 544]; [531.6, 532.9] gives -0.027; 19.5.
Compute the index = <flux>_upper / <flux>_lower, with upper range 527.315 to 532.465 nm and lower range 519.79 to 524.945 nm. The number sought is 1.20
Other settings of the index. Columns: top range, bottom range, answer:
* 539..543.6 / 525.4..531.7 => 1.15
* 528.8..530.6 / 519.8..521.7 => 1.45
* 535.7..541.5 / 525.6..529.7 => 1.19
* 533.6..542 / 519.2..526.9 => 1.29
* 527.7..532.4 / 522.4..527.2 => 1.14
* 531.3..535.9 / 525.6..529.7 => 1.10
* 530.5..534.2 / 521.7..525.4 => 1.07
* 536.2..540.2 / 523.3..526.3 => 1.15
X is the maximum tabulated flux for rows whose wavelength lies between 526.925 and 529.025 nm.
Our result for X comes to 21.35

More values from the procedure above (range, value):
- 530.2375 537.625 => 23.96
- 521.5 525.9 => 20.66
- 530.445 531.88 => 22.29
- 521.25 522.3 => 19.09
